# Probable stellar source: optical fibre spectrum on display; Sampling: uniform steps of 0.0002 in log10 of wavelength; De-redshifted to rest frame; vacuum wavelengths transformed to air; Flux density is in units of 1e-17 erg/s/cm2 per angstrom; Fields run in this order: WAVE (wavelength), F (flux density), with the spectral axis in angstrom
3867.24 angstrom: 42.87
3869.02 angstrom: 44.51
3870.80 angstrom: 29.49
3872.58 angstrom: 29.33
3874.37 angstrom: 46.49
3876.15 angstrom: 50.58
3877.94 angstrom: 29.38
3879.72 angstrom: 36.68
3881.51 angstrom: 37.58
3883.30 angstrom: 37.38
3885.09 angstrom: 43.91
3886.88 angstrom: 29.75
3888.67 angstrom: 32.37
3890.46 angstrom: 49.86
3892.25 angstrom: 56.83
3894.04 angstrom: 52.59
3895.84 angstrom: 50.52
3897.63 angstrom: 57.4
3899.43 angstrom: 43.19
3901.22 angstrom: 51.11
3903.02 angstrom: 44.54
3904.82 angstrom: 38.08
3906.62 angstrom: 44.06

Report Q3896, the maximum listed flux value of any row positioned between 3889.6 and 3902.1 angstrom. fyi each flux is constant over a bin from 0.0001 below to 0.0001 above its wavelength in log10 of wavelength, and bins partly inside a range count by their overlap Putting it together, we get 57.4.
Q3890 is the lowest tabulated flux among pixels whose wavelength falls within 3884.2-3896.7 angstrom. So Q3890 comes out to 29.75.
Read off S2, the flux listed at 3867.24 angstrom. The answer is 42.87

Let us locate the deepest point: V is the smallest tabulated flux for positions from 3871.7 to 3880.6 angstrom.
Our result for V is 29.33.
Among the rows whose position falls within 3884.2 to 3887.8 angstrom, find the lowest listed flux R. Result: 29.75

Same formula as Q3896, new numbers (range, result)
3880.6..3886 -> 43.91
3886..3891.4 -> 49.86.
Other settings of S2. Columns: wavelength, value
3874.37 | 46.49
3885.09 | 43.91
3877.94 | 29.38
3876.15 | 50.58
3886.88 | 29.75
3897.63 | 57.4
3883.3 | 37.38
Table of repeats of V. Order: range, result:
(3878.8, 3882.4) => 36.68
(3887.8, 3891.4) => 32.37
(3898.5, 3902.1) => 43.19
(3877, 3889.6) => 29.38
